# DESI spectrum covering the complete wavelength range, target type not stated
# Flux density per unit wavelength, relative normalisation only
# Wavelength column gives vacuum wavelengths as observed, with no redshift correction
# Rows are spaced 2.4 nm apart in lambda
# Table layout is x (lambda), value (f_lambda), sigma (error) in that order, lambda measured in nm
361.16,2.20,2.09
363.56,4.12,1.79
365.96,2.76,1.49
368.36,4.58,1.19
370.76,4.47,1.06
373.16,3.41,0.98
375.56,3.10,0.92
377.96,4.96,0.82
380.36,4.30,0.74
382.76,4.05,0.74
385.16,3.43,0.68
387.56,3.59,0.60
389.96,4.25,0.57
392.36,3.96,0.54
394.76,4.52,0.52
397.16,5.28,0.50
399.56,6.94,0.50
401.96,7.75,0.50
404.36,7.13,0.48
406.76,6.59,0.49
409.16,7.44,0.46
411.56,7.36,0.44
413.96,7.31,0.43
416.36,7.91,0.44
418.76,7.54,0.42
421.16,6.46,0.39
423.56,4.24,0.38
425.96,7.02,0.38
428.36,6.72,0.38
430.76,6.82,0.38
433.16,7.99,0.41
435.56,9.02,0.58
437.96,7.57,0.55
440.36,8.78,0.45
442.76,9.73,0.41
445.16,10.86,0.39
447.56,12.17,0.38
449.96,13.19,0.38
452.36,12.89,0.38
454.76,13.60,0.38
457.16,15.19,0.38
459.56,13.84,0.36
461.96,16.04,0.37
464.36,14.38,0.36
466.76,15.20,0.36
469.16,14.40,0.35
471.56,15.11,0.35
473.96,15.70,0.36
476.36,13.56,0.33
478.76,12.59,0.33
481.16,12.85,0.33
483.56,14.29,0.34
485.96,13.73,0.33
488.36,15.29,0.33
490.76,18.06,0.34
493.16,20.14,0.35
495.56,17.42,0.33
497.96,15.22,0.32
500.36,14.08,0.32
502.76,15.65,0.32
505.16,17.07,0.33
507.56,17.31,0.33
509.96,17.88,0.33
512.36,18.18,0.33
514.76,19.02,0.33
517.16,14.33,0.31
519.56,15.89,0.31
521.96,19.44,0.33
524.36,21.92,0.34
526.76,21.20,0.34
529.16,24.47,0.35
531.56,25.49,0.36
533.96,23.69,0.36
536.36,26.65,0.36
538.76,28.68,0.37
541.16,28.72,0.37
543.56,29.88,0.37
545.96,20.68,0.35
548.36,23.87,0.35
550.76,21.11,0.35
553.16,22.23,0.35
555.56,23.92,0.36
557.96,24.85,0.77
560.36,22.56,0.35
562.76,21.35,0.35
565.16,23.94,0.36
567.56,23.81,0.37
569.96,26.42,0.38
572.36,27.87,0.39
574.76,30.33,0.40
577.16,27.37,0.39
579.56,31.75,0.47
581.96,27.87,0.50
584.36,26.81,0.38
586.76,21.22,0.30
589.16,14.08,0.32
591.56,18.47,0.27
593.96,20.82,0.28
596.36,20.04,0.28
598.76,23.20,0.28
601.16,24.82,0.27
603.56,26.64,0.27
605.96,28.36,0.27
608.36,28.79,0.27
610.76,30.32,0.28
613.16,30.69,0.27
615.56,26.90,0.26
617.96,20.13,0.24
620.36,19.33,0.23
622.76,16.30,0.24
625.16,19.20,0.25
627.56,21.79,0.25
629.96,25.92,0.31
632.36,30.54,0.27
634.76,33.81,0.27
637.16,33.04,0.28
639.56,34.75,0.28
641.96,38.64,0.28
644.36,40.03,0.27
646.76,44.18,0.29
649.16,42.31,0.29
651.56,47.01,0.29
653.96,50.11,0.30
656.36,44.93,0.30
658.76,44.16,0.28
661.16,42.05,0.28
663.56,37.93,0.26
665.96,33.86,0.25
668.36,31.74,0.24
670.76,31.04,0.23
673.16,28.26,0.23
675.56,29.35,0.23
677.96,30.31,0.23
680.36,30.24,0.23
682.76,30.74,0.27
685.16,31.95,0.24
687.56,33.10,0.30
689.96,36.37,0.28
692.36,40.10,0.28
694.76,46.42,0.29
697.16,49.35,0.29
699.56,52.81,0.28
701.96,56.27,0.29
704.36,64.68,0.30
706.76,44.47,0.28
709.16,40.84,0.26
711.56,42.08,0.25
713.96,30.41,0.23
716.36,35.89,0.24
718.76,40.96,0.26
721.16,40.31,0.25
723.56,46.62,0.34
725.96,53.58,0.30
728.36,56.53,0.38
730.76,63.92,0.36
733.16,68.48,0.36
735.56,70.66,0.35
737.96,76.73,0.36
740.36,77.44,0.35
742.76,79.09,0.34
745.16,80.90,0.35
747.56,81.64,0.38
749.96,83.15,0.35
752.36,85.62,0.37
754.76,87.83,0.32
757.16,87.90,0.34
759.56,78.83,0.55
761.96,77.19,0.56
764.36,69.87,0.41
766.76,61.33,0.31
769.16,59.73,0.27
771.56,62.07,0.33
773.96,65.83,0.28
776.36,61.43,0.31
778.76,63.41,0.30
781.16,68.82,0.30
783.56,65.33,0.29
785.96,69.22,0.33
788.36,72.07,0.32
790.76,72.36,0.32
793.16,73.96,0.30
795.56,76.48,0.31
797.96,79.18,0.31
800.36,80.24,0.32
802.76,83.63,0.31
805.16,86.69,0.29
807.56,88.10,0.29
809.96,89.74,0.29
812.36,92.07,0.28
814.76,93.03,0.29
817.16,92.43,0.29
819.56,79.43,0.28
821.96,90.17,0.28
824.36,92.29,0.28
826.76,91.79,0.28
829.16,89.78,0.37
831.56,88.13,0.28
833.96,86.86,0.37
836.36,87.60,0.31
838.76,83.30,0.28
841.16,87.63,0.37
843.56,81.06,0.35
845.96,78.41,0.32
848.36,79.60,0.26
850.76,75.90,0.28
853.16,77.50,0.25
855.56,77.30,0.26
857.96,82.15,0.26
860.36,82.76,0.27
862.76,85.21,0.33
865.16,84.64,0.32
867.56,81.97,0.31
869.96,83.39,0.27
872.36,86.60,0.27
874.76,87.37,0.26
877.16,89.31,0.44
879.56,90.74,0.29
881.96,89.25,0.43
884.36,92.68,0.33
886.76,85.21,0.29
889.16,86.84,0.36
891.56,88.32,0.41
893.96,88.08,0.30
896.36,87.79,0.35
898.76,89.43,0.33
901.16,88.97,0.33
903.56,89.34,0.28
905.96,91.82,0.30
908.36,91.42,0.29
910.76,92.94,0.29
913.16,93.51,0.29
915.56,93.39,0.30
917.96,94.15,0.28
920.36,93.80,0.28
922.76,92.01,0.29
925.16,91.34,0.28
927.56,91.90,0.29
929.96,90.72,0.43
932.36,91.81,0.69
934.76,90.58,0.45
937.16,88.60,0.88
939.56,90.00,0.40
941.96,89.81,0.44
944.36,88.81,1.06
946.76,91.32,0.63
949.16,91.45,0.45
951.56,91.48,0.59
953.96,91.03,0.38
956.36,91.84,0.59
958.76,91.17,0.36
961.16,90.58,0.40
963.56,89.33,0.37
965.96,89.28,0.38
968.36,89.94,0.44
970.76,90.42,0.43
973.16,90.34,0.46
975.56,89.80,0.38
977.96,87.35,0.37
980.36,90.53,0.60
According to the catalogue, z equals 0.000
